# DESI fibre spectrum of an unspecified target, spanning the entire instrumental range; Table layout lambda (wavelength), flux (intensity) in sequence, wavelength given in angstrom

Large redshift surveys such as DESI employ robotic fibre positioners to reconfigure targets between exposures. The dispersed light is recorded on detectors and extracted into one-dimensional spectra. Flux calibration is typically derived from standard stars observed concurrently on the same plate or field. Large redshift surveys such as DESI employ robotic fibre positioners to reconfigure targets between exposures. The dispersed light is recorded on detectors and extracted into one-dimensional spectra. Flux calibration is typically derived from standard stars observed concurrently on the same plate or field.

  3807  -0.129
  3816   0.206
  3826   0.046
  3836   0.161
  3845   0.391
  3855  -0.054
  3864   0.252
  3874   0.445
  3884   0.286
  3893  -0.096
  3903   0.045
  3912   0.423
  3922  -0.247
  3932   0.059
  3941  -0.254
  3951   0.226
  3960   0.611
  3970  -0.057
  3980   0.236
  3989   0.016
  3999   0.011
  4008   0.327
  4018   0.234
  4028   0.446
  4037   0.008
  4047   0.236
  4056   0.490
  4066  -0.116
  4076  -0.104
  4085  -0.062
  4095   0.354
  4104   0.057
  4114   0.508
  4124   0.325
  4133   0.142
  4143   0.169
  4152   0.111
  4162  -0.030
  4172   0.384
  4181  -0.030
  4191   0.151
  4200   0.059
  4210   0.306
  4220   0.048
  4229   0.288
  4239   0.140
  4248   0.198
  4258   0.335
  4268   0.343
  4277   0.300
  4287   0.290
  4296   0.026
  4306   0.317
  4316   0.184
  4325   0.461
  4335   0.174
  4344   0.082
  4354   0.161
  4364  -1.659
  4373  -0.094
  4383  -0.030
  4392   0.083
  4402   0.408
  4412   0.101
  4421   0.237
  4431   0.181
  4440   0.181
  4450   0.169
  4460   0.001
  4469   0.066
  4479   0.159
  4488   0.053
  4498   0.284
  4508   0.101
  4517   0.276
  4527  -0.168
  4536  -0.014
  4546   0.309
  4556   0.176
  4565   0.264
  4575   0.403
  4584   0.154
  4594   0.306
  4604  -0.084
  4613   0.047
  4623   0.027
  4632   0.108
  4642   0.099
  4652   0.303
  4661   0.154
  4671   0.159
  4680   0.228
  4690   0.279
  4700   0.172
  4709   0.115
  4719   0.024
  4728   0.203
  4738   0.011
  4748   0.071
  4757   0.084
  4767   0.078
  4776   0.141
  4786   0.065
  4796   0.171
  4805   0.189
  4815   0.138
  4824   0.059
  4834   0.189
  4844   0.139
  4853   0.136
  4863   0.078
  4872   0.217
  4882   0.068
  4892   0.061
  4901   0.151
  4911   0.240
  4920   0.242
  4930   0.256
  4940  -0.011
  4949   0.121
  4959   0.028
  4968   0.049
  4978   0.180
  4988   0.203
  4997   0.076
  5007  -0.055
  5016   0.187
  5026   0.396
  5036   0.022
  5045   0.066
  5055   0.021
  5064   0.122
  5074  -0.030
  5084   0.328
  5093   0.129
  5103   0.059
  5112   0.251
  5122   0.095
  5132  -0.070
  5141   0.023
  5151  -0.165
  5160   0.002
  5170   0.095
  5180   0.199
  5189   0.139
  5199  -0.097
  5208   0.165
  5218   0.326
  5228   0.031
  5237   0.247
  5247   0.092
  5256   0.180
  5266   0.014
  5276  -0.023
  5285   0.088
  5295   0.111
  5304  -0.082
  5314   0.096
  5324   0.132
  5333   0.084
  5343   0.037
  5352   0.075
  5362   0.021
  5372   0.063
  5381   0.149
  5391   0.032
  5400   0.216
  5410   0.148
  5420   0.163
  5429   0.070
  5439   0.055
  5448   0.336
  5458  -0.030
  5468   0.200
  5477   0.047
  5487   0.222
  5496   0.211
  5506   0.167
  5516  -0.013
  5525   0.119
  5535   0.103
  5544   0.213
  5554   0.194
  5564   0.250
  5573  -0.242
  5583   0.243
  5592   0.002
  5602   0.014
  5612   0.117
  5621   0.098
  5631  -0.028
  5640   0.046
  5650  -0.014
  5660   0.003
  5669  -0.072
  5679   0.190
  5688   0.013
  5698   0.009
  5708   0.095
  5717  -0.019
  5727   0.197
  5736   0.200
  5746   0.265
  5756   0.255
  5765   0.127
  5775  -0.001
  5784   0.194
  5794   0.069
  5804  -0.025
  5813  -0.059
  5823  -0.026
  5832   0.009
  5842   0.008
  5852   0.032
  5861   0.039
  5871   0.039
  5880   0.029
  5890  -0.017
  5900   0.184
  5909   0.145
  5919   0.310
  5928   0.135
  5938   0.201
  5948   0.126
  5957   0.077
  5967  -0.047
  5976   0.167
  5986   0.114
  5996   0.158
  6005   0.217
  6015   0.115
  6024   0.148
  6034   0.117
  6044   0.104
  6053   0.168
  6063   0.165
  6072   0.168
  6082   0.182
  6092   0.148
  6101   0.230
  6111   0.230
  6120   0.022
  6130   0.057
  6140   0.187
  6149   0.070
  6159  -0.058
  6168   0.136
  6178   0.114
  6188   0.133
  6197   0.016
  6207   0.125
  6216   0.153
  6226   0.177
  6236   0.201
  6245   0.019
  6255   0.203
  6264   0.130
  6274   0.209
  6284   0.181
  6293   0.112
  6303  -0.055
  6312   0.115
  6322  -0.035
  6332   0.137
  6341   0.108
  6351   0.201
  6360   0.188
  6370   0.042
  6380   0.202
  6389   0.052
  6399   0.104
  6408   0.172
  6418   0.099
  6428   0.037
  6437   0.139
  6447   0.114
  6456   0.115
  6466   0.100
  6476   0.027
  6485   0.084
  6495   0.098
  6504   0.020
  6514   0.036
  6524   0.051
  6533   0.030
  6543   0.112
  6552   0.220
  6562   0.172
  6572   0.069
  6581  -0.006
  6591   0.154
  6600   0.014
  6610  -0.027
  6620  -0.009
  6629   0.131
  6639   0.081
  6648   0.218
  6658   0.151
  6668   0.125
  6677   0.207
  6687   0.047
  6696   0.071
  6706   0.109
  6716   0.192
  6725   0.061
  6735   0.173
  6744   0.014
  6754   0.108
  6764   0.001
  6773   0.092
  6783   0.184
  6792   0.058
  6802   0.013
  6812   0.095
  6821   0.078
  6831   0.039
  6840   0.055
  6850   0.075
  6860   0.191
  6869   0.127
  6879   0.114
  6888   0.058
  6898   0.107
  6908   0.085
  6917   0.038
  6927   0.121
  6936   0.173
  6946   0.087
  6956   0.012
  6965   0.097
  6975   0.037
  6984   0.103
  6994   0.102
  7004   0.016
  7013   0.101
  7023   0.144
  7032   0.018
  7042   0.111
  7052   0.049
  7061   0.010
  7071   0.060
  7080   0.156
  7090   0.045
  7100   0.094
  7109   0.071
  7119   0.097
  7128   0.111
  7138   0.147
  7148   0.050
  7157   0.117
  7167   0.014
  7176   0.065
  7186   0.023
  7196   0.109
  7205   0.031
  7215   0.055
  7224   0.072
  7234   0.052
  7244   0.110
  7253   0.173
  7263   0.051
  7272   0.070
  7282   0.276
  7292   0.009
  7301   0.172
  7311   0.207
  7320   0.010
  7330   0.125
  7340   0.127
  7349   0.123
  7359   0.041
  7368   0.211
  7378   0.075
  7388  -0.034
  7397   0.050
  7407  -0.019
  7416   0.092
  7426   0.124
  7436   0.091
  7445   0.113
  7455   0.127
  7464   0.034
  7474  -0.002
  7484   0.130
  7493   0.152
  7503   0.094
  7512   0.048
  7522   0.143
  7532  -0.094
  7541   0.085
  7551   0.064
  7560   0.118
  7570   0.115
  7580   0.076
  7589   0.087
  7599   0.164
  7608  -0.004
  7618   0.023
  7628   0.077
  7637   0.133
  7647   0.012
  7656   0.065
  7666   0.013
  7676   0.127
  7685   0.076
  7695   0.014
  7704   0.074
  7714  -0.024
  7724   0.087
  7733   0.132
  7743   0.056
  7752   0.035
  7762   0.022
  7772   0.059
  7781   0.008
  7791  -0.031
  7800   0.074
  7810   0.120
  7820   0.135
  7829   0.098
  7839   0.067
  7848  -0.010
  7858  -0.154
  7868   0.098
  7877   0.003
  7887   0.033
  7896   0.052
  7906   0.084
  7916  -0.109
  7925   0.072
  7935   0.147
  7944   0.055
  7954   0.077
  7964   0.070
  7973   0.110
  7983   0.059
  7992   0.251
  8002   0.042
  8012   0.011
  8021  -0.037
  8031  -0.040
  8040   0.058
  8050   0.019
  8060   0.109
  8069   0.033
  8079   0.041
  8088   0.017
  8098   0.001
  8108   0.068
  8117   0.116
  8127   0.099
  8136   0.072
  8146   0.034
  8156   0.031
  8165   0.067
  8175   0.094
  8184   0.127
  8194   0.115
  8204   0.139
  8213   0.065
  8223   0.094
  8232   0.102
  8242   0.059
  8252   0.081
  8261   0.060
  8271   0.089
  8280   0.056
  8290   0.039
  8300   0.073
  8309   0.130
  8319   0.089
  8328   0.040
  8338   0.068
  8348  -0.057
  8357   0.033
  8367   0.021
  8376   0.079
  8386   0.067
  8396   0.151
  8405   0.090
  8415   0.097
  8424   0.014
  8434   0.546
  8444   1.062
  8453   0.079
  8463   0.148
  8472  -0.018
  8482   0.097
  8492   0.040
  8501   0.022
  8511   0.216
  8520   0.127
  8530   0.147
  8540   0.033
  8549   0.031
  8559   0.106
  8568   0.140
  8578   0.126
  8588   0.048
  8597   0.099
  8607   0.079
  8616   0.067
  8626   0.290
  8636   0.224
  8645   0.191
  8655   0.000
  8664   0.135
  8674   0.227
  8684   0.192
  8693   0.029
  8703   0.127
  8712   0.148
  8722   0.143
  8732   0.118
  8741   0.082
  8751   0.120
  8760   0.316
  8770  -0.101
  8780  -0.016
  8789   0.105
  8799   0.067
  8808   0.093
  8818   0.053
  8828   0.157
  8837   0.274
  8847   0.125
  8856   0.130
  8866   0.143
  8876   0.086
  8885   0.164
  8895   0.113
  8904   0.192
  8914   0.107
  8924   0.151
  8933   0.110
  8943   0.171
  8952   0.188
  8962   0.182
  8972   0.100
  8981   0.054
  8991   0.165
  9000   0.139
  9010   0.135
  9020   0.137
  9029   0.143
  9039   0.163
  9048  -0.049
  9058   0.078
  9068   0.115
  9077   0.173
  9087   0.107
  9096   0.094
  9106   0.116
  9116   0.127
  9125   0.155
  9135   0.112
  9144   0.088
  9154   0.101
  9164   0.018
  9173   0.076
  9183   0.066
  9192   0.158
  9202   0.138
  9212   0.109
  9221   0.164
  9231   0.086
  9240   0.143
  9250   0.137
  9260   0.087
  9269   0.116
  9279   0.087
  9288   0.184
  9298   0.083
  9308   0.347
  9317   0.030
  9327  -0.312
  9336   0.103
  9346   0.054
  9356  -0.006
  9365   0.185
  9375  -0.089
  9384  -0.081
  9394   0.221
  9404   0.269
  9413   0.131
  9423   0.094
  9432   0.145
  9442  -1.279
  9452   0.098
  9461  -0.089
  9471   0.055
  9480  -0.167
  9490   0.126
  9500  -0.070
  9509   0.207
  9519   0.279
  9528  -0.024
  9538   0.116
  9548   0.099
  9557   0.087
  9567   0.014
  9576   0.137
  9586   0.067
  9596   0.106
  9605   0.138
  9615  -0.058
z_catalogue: 1.264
